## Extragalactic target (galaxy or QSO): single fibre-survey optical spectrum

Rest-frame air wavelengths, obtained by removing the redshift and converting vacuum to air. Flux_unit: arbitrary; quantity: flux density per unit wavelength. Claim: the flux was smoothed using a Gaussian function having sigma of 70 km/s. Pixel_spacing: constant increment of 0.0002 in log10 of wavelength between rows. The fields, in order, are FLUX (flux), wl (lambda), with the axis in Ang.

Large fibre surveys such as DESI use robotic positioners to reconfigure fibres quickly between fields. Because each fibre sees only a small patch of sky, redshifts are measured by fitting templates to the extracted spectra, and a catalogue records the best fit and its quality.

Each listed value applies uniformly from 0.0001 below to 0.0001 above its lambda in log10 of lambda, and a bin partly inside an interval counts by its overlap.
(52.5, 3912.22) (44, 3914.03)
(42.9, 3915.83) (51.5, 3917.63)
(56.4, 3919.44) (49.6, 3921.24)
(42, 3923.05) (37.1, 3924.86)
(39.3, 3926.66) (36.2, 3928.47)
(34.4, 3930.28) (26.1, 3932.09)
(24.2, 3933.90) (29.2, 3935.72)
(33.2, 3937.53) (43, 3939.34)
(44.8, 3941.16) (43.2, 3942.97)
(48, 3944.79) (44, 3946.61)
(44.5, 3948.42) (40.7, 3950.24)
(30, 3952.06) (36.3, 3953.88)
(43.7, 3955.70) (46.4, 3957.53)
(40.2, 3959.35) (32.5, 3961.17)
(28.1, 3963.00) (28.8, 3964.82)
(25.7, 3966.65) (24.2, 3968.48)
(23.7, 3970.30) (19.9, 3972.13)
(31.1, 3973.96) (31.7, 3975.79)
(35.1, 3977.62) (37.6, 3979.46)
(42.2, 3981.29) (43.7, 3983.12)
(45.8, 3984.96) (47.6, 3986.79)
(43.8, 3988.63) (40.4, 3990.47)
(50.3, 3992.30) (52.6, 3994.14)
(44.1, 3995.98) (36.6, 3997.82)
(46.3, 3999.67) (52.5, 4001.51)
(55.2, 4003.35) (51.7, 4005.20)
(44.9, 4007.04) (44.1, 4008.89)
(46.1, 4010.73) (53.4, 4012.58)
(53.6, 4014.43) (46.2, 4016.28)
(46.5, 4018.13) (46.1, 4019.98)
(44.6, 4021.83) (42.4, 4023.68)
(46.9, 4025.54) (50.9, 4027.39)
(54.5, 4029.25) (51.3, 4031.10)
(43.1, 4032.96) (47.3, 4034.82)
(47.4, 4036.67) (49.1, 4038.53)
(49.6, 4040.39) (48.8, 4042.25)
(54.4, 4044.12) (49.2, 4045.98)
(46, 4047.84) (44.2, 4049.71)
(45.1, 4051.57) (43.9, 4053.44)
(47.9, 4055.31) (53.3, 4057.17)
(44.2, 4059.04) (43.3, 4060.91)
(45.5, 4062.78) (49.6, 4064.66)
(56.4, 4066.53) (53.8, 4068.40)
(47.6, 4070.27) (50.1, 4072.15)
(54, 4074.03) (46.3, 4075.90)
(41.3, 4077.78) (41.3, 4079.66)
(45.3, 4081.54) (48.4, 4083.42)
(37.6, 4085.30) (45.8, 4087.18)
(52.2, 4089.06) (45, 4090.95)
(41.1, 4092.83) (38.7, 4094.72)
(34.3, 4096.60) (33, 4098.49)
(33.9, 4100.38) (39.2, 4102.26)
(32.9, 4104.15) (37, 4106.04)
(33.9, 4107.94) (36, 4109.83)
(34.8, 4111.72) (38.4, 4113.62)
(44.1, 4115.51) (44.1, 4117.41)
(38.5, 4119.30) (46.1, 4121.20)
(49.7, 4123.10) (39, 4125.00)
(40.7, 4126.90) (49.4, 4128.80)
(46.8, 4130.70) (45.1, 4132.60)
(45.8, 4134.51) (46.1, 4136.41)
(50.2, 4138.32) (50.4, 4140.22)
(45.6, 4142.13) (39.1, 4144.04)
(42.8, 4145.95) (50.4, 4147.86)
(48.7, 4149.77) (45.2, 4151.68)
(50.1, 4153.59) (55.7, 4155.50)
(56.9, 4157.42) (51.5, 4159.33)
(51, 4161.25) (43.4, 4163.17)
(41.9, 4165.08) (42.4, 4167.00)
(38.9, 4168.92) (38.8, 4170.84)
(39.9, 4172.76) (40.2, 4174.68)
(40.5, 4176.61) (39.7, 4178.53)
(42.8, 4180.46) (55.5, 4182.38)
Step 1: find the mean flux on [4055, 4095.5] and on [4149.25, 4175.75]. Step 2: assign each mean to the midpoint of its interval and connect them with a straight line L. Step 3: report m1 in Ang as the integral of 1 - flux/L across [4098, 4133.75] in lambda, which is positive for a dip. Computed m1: 4.7 Ang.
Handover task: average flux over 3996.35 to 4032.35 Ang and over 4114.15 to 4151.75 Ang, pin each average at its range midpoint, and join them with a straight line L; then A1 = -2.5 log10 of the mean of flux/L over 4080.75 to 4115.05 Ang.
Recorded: 0.17 mag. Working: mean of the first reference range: 48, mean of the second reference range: 45.3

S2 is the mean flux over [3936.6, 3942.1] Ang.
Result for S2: 40.3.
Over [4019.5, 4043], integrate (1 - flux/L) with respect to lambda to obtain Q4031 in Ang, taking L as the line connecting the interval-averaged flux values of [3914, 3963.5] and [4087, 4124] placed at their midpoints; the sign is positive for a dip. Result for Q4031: -4.8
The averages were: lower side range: 39.7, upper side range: 39.8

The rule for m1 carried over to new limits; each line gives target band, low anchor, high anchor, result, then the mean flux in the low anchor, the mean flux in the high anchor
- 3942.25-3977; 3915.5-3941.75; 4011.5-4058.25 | 5.7 Ang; 39.2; 48.2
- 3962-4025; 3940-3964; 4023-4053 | 4.0 Ang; 40.2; 48.1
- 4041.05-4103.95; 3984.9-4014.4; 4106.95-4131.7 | -1.9 Ang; 47.5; 41.7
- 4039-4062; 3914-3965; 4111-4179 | -2.8 Ang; 39.4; 44.8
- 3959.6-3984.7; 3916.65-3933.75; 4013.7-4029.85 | 7.1 Ang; 40.6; 47.8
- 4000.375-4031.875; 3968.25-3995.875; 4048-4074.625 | -4.5 Ang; 38.5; 48.3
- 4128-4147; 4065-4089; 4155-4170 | 0.5 Ang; 47.6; 47.4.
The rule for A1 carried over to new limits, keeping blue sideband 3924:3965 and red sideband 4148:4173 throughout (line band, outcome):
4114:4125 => 0.03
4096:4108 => 0.26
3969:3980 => 0.30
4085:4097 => 0.03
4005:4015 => -0.21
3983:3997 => -0.17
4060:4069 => -0.16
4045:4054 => -0.10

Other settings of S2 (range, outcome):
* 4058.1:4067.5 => 47.8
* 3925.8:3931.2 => 36.6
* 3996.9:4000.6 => 41.4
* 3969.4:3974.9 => 24.9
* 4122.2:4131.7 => 45.1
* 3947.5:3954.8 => 37.9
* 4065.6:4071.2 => 52.7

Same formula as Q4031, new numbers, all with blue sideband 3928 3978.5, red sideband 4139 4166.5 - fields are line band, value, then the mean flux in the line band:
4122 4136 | 0.34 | 45.3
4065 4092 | -2.87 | 47.5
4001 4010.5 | -2.79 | 49.3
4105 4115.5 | 1.96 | 36.7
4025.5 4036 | -2.47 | 49.2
